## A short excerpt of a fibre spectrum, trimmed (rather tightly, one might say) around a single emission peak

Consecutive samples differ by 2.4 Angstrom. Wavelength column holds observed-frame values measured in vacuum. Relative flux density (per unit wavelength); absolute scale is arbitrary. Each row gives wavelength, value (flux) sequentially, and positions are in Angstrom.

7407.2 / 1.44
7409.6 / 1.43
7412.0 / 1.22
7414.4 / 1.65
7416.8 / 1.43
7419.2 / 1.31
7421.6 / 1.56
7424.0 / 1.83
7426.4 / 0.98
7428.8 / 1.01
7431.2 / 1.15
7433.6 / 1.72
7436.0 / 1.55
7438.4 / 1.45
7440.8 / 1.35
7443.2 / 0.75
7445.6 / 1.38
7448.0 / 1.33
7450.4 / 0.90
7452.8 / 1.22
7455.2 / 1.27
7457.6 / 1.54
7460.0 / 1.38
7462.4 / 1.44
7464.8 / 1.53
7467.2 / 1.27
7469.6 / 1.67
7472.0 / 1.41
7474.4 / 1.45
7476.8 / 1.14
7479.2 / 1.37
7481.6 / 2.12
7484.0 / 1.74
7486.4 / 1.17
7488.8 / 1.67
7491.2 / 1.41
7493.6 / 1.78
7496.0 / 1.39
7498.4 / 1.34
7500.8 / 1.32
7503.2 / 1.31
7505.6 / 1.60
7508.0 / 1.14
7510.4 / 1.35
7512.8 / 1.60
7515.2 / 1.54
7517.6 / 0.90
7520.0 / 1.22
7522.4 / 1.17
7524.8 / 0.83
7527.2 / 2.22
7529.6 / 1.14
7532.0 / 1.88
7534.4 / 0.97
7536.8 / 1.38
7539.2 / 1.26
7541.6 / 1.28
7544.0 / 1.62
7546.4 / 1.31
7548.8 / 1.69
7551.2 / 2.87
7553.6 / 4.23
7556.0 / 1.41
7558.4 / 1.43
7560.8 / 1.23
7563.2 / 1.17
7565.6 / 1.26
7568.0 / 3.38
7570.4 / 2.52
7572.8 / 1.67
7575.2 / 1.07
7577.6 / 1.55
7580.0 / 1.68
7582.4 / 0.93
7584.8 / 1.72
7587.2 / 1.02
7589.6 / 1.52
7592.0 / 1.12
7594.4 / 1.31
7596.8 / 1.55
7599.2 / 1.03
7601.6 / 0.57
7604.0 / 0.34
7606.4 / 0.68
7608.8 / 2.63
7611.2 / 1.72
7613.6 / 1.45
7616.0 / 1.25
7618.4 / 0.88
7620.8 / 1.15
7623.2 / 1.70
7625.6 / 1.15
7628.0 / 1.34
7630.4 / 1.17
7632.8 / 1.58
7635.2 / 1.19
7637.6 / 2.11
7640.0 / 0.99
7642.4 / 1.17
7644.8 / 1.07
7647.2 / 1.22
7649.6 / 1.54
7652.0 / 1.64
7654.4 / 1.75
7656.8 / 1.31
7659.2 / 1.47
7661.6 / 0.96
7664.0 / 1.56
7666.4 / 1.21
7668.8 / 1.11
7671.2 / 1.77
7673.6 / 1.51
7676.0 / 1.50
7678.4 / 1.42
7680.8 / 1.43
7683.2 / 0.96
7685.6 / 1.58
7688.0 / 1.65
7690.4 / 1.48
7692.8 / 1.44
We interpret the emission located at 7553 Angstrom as [S II] 6716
